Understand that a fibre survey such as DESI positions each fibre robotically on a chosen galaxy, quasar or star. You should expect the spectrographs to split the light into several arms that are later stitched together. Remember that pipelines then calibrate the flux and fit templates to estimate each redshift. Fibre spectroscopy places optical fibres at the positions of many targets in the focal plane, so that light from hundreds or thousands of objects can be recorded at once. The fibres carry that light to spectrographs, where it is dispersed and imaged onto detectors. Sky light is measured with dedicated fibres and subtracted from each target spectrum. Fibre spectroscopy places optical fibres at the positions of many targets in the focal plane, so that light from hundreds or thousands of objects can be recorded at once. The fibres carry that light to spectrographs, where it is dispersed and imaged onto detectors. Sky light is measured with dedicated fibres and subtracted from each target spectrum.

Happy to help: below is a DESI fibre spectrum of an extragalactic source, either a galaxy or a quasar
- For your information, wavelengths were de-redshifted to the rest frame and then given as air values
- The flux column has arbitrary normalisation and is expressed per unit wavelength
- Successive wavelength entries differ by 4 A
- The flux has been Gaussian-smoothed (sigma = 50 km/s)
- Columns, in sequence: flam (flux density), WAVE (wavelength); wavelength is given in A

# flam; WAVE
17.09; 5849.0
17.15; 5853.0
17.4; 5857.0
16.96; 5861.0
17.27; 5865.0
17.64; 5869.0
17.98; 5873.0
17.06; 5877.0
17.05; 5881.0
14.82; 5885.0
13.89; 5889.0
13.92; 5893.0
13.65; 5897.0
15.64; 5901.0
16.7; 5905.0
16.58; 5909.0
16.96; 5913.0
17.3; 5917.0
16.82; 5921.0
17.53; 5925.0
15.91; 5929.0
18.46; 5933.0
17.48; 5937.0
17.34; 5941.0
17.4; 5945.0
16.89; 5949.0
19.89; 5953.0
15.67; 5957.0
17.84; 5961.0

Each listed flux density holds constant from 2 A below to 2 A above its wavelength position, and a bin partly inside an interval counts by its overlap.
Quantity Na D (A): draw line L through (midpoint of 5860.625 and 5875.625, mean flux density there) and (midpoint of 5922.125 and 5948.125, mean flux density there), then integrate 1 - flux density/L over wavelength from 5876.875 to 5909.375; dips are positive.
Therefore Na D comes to 3.9 A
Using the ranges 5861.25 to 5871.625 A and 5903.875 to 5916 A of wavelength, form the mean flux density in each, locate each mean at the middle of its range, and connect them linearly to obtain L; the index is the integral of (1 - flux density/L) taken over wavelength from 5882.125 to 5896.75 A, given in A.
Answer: 2.37 A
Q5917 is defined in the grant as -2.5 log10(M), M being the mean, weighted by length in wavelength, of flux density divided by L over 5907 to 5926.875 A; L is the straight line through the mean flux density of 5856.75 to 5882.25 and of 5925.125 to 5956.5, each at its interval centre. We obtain 0.03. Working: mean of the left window 17.3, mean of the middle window 17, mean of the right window 17.5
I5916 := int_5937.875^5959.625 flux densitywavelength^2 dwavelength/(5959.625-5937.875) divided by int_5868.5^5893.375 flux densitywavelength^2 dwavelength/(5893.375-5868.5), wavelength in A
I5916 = 1.11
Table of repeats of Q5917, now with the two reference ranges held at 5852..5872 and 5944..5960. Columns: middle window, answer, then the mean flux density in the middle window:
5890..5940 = 0.067 mag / 16.4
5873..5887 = 0.052 mag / 16.5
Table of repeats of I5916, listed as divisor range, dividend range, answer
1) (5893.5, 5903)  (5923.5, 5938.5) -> 1.21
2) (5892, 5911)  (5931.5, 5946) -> 1.16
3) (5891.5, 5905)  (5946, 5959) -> 1.21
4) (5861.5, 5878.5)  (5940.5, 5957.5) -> 1.04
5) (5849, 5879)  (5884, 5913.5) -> 0.89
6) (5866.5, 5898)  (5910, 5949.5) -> 1.10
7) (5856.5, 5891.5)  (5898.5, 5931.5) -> 1.02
